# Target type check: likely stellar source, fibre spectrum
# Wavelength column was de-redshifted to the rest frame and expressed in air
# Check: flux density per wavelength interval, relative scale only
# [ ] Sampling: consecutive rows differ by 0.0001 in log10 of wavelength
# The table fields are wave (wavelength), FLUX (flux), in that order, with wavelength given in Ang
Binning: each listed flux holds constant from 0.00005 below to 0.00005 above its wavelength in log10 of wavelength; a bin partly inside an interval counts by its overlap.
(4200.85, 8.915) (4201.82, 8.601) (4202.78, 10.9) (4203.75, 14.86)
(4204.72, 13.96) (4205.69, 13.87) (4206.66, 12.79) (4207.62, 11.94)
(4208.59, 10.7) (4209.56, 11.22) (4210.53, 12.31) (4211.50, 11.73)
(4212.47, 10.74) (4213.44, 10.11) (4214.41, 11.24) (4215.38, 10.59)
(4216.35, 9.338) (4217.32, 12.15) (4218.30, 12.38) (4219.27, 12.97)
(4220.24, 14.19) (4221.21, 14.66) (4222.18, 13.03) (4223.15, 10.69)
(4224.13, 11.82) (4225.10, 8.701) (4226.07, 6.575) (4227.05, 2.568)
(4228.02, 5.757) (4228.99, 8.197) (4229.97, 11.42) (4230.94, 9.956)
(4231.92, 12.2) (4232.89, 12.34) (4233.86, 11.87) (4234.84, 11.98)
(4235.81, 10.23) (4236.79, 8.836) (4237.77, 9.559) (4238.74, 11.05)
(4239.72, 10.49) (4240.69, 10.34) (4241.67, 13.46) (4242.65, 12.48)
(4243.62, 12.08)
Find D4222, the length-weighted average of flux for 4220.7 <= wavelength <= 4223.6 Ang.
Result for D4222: 12.9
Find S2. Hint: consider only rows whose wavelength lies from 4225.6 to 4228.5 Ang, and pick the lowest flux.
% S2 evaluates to 2.568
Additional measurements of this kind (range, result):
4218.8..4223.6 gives 10.69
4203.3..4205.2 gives 13.96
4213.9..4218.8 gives 9.338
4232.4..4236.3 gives 10.23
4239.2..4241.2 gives 10.34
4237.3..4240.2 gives 9.559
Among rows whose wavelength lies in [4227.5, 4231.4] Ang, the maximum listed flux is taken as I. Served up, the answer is 11.42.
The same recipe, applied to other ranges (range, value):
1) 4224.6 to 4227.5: 8.701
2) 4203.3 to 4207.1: 14.86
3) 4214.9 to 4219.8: 12.97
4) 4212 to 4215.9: 11.24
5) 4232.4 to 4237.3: 12.34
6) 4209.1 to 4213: 12.31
